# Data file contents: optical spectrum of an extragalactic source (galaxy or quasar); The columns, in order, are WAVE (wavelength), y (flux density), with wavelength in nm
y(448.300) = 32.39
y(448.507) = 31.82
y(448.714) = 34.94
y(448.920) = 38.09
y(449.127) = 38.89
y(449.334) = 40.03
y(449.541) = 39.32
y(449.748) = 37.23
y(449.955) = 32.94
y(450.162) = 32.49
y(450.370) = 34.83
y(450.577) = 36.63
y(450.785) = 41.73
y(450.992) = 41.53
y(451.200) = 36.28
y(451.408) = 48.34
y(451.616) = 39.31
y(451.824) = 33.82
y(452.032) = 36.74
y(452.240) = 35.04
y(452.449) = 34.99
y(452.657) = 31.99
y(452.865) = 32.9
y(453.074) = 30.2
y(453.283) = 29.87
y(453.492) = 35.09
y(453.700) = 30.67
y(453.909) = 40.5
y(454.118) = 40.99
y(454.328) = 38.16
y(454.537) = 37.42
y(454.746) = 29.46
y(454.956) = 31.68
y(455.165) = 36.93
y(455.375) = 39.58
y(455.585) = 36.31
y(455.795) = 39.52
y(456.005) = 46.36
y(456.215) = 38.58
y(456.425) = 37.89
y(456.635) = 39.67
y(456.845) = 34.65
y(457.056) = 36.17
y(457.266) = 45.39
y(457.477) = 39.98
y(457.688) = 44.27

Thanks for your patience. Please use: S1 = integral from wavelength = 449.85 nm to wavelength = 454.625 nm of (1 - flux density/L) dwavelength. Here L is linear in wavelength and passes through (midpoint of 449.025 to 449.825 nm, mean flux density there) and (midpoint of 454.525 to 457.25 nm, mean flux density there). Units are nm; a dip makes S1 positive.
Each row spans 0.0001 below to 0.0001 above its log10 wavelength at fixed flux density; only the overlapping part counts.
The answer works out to 0.26 nm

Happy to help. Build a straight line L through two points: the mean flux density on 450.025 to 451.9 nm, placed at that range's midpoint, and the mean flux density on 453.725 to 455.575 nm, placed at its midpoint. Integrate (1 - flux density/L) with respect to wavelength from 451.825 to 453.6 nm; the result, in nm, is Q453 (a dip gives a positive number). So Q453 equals 0.19 nm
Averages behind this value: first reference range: 38.3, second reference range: 36.5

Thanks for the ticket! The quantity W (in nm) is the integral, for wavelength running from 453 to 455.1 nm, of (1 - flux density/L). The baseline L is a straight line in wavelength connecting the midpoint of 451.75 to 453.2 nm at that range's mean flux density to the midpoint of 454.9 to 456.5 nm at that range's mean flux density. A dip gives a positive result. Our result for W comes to 0.09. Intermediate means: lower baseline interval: 33.6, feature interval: 34.5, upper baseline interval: 38.6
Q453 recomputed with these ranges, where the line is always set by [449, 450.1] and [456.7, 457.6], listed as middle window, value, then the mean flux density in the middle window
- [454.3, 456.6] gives 0.077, 37.5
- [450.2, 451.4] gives -0.029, 38.7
